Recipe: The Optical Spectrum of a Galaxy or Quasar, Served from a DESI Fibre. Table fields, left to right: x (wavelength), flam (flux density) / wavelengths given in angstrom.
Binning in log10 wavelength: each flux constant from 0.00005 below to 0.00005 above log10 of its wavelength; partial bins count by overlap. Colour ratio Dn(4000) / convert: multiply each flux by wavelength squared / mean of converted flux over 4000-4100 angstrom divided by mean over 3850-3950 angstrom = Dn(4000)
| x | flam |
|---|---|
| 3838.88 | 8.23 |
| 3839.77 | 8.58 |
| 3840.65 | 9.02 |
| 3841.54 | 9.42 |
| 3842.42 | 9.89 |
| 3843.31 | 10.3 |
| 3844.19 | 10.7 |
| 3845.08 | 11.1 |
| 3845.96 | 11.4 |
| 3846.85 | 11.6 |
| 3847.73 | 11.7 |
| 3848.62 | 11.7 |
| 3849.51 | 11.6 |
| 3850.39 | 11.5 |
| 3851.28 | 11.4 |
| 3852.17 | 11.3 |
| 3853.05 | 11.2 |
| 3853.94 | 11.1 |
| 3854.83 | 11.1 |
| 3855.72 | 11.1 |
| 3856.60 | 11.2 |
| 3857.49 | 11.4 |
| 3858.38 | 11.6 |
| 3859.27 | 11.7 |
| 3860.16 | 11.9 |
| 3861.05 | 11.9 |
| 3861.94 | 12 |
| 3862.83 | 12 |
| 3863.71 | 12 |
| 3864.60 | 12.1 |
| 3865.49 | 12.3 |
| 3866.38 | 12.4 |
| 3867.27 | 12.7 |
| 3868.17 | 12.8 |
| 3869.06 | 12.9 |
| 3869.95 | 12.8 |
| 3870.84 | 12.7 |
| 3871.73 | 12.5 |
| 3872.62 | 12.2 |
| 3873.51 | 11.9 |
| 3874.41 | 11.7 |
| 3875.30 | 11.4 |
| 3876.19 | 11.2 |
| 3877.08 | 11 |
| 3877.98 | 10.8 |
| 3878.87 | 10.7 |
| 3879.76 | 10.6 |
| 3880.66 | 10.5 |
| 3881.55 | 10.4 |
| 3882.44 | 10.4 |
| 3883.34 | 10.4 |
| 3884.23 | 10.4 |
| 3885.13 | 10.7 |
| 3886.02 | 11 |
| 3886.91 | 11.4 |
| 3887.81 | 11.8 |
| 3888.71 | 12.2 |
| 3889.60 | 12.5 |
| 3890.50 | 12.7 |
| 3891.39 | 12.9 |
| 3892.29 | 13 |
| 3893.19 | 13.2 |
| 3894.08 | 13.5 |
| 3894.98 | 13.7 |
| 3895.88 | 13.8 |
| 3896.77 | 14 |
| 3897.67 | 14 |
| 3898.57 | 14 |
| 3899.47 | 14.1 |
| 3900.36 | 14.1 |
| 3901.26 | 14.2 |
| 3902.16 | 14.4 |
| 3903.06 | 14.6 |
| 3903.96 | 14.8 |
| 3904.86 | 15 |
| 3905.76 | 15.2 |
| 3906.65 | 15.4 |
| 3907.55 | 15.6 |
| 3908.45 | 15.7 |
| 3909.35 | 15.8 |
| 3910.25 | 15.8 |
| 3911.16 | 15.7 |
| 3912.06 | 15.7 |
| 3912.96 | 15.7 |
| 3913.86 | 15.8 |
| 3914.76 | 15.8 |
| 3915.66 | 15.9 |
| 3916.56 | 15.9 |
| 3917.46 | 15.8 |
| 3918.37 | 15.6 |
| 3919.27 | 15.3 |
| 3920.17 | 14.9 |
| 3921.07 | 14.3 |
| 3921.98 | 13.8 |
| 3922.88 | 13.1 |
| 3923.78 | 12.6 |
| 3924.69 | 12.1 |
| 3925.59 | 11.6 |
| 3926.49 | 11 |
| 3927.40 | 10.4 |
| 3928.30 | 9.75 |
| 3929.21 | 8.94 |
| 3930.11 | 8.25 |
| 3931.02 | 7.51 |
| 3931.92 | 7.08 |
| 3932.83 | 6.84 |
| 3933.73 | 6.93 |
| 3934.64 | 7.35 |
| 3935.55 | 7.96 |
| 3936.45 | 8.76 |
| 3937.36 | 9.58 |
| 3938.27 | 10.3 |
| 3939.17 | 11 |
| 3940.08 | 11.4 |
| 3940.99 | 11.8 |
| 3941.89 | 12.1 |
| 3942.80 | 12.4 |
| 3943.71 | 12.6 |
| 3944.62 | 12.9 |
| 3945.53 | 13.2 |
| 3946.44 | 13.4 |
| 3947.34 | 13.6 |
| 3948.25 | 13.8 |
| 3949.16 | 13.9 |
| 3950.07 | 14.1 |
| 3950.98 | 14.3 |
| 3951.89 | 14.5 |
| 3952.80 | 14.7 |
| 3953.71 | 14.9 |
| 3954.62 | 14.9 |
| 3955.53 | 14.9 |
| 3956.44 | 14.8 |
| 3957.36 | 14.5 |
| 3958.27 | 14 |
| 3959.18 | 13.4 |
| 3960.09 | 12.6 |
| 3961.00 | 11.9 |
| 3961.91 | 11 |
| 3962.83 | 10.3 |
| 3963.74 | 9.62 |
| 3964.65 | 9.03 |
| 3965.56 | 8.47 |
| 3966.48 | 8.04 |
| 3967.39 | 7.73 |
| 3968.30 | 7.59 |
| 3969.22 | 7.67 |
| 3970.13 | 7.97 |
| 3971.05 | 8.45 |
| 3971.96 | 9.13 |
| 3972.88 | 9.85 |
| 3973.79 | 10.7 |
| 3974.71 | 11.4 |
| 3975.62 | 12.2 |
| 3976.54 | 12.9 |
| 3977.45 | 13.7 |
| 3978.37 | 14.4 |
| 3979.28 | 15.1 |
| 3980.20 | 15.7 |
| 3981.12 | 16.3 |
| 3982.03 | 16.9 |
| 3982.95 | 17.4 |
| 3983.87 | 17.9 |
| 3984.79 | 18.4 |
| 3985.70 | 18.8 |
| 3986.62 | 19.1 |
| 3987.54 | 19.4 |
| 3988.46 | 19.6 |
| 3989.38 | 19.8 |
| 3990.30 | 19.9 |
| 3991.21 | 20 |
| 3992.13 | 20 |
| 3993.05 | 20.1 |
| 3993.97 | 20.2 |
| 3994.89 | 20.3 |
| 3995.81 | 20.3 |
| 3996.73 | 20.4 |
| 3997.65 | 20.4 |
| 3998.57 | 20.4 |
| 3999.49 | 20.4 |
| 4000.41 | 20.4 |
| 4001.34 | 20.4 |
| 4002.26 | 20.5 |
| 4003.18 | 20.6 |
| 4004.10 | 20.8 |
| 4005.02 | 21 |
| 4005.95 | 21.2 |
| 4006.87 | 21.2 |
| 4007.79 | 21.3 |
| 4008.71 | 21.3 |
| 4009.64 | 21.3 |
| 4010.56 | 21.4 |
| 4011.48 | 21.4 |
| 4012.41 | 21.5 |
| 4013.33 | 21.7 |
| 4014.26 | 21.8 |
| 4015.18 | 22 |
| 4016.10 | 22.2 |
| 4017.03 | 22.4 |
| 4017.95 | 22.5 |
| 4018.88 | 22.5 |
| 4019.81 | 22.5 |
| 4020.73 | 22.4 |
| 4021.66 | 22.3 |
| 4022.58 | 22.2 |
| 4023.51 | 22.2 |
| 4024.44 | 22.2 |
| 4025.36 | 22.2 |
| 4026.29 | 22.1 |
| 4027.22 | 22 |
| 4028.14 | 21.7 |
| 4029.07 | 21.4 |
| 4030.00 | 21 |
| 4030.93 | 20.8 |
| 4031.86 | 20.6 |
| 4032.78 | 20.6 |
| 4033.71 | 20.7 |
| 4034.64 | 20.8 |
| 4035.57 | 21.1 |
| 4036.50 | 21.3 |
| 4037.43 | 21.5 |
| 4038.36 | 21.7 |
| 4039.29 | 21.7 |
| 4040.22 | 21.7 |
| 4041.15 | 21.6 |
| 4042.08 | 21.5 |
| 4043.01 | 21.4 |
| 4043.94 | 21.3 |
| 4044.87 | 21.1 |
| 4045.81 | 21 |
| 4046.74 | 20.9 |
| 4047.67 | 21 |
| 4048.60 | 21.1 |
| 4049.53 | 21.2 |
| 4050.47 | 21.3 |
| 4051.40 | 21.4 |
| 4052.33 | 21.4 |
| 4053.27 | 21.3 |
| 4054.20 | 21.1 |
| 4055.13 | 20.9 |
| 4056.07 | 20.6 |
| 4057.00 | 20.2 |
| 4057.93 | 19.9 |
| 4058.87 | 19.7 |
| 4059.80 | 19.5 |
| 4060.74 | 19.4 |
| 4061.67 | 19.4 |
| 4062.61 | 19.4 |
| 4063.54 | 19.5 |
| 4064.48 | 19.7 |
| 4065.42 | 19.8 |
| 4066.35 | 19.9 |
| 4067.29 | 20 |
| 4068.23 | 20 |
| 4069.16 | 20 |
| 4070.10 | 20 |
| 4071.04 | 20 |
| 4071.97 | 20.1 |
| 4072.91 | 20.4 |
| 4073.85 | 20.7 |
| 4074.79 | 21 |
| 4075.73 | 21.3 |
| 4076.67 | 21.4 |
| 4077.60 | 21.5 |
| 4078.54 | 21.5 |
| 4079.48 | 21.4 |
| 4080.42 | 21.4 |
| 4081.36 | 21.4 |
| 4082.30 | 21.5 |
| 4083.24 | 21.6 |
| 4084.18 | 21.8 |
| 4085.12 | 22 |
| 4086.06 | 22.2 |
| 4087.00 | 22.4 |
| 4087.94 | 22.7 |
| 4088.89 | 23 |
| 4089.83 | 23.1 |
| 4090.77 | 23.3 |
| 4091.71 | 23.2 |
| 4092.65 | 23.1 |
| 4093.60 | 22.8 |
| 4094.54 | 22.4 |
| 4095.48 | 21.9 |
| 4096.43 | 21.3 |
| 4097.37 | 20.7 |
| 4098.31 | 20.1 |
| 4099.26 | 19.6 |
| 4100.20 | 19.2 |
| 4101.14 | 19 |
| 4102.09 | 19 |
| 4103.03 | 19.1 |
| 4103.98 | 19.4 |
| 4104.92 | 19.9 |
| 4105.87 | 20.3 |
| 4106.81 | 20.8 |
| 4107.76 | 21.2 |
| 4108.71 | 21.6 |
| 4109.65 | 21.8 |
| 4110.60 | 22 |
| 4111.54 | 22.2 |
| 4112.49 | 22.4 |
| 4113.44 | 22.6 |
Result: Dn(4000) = 1.9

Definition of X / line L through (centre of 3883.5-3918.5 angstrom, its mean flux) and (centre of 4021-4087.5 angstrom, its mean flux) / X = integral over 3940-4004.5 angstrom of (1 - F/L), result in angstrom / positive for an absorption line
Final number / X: 9.5 angstrom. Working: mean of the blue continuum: 14.1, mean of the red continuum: 21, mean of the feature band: 14.9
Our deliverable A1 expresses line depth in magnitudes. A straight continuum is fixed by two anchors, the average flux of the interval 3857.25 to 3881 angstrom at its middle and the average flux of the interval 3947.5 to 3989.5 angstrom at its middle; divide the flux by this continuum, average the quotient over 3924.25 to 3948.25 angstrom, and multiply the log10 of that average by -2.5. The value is 0.23 mag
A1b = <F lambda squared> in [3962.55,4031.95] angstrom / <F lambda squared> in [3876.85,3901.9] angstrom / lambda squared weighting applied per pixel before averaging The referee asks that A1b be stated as 1.56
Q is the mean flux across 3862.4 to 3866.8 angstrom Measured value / 12.2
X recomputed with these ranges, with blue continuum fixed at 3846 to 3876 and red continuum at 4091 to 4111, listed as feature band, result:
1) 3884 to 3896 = 0.6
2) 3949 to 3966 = 2.8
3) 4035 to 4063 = -2.9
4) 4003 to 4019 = -3.7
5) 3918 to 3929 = 1.1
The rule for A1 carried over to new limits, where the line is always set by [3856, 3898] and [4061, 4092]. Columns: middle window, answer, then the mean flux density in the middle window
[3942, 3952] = 0.13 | 13.4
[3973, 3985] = 0.14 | 14.6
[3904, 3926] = -0.09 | 14.9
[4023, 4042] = -0.13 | 21.4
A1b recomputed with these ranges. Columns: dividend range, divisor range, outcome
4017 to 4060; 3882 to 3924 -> 1.63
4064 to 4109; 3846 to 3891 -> 2.02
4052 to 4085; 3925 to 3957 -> 1.90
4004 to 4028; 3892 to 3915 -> 1.57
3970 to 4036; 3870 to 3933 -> 1.58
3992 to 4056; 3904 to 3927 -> 1.52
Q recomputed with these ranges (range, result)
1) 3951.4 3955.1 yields 14.8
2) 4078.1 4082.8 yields 21.4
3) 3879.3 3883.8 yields 10.5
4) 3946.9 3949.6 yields 13.8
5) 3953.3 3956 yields 14.9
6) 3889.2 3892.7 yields 12.8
